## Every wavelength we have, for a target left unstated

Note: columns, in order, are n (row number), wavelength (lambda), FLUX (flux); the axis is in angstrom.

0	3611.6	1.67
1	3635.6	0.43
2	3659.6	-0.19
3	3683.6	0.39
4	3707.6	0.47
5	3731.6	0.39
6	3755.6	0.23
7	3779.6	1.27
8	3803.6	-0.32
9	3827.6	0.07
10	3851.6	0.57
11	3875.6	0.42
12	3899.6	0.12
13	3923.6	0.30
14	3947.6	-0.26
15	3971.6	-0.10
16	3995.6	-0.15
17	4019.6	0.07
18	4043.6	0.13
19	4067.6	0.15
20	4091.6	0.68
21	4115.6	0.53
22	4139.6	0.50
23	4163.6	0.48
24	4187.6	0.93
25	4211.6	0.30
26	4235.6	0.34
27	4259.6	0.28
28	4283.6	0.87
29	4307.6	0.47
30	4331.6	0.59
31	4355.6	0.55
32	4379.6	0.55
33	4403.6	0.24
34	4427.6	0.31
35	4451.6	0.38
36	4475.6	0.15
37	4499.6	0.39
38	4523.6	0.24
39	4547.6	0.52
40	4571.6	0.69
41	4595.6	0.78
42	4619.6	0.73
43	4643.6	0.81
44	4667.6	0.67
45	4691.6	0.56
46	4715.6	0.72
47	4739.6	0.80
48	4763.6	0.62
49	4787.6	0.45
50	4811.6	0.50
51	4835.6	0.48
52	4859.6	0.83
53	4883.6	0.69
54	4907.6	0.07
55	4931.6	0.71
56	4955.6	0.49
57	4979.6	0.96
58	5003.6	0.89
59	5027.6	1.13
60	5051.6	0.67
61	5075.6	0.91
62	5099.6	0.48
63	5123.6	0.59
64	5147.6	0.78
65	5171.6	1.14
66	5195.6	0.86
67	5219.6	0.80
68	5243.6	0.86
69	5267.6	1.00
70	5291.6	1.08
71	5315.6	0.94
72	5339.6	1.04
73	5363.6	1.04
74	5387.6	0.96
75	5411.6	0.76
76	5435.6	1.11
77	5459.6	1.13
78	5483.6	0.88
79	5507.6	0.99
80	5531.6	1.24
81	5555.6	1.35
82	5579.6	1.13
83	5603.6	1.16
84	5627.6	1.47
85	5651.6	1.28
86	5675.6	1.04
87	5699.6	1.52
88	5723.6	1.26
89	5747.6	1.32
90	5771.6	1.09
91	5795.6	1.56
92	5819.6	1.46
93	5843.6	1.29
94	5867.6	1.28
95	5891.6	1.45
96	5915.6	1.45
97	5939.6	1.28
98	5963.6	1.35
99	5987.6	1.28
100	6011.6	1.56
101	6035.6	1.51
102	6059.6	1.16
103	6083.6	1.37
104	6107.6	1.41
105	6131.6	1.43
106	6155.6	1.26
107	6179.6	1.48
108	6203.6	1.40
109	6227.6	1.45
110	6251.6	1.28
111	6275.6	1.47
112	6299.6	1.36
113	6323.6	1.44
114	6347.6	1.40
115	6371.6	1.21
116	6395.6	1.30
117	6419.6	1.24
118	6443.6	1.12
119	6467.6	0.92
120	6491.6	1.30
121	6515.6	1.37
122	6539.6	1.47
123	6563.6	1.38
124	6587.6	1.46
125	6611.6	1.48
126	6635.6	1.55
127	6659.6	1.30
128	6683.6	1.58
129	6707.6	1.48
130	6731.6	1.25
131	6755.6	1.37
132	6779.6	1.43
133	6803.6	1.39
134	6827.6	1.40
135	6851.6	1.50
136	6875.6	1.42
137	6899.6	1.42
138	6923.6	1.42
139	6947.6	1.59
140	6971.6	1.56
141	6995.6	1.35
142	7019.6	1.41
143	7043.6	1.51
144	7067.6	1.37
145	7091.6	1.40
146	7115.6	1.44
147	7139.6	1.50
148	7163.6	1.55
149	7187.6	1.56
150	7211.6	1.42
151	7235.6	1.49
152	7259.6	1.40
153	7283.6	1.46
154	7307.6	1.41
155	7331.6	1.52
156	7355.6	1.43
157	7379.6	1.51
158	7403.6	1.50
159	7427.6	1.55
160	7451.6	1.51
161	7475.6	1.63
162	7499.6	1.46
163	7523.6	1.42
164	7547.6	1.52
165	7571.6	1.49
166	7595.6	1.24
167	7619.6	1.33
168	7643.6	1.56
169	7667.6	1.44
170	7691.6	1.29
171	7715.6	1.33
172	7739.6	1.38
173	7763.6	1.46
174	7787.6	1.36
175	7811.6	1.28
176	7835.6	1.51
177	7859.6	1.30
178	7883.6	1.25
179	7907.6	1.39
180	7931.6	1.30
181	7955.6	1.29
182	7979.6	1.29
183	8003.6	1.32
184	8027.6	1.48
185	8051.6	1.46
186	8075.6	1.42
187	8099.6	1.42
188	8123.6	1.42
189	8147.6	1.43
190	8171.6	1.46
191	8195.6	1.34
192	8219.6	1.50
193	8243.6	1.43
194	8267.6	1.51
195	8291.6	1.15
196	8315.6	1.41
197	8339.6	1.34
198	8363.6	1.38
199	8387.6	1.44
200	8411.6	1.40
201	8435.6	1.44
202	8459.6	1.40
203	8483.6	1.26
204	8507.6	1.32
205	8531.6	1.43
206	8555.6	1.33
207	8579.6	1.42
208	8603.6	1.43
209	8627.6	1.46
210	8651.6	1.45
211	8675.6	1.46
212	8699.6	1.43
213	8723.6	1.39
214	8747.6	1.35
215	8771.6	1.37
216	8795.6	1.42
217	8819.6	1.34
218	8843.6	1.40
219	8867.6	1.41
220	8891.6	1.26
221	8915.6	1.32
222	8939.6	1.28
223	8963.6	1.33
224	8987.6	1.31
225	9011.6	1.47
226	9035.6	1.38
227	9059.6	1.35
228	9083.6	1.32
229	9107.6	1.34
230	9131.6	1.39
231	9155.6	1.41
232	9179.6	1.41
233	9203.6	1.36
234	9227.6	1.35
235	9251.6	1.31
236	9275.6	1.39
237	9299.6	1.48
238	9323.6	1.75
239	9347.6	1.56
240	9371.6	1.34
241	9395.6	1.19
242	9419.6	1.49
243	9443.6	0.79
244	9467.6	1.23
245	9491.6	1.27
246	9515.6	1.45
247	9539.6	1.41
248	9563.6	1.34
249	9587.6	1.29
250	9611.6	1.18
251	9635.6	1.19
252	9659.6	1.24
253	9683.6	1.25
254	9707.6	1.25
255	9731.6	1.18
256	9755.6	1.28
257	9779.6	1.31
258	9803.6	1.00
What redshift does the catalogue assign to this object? 0.25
